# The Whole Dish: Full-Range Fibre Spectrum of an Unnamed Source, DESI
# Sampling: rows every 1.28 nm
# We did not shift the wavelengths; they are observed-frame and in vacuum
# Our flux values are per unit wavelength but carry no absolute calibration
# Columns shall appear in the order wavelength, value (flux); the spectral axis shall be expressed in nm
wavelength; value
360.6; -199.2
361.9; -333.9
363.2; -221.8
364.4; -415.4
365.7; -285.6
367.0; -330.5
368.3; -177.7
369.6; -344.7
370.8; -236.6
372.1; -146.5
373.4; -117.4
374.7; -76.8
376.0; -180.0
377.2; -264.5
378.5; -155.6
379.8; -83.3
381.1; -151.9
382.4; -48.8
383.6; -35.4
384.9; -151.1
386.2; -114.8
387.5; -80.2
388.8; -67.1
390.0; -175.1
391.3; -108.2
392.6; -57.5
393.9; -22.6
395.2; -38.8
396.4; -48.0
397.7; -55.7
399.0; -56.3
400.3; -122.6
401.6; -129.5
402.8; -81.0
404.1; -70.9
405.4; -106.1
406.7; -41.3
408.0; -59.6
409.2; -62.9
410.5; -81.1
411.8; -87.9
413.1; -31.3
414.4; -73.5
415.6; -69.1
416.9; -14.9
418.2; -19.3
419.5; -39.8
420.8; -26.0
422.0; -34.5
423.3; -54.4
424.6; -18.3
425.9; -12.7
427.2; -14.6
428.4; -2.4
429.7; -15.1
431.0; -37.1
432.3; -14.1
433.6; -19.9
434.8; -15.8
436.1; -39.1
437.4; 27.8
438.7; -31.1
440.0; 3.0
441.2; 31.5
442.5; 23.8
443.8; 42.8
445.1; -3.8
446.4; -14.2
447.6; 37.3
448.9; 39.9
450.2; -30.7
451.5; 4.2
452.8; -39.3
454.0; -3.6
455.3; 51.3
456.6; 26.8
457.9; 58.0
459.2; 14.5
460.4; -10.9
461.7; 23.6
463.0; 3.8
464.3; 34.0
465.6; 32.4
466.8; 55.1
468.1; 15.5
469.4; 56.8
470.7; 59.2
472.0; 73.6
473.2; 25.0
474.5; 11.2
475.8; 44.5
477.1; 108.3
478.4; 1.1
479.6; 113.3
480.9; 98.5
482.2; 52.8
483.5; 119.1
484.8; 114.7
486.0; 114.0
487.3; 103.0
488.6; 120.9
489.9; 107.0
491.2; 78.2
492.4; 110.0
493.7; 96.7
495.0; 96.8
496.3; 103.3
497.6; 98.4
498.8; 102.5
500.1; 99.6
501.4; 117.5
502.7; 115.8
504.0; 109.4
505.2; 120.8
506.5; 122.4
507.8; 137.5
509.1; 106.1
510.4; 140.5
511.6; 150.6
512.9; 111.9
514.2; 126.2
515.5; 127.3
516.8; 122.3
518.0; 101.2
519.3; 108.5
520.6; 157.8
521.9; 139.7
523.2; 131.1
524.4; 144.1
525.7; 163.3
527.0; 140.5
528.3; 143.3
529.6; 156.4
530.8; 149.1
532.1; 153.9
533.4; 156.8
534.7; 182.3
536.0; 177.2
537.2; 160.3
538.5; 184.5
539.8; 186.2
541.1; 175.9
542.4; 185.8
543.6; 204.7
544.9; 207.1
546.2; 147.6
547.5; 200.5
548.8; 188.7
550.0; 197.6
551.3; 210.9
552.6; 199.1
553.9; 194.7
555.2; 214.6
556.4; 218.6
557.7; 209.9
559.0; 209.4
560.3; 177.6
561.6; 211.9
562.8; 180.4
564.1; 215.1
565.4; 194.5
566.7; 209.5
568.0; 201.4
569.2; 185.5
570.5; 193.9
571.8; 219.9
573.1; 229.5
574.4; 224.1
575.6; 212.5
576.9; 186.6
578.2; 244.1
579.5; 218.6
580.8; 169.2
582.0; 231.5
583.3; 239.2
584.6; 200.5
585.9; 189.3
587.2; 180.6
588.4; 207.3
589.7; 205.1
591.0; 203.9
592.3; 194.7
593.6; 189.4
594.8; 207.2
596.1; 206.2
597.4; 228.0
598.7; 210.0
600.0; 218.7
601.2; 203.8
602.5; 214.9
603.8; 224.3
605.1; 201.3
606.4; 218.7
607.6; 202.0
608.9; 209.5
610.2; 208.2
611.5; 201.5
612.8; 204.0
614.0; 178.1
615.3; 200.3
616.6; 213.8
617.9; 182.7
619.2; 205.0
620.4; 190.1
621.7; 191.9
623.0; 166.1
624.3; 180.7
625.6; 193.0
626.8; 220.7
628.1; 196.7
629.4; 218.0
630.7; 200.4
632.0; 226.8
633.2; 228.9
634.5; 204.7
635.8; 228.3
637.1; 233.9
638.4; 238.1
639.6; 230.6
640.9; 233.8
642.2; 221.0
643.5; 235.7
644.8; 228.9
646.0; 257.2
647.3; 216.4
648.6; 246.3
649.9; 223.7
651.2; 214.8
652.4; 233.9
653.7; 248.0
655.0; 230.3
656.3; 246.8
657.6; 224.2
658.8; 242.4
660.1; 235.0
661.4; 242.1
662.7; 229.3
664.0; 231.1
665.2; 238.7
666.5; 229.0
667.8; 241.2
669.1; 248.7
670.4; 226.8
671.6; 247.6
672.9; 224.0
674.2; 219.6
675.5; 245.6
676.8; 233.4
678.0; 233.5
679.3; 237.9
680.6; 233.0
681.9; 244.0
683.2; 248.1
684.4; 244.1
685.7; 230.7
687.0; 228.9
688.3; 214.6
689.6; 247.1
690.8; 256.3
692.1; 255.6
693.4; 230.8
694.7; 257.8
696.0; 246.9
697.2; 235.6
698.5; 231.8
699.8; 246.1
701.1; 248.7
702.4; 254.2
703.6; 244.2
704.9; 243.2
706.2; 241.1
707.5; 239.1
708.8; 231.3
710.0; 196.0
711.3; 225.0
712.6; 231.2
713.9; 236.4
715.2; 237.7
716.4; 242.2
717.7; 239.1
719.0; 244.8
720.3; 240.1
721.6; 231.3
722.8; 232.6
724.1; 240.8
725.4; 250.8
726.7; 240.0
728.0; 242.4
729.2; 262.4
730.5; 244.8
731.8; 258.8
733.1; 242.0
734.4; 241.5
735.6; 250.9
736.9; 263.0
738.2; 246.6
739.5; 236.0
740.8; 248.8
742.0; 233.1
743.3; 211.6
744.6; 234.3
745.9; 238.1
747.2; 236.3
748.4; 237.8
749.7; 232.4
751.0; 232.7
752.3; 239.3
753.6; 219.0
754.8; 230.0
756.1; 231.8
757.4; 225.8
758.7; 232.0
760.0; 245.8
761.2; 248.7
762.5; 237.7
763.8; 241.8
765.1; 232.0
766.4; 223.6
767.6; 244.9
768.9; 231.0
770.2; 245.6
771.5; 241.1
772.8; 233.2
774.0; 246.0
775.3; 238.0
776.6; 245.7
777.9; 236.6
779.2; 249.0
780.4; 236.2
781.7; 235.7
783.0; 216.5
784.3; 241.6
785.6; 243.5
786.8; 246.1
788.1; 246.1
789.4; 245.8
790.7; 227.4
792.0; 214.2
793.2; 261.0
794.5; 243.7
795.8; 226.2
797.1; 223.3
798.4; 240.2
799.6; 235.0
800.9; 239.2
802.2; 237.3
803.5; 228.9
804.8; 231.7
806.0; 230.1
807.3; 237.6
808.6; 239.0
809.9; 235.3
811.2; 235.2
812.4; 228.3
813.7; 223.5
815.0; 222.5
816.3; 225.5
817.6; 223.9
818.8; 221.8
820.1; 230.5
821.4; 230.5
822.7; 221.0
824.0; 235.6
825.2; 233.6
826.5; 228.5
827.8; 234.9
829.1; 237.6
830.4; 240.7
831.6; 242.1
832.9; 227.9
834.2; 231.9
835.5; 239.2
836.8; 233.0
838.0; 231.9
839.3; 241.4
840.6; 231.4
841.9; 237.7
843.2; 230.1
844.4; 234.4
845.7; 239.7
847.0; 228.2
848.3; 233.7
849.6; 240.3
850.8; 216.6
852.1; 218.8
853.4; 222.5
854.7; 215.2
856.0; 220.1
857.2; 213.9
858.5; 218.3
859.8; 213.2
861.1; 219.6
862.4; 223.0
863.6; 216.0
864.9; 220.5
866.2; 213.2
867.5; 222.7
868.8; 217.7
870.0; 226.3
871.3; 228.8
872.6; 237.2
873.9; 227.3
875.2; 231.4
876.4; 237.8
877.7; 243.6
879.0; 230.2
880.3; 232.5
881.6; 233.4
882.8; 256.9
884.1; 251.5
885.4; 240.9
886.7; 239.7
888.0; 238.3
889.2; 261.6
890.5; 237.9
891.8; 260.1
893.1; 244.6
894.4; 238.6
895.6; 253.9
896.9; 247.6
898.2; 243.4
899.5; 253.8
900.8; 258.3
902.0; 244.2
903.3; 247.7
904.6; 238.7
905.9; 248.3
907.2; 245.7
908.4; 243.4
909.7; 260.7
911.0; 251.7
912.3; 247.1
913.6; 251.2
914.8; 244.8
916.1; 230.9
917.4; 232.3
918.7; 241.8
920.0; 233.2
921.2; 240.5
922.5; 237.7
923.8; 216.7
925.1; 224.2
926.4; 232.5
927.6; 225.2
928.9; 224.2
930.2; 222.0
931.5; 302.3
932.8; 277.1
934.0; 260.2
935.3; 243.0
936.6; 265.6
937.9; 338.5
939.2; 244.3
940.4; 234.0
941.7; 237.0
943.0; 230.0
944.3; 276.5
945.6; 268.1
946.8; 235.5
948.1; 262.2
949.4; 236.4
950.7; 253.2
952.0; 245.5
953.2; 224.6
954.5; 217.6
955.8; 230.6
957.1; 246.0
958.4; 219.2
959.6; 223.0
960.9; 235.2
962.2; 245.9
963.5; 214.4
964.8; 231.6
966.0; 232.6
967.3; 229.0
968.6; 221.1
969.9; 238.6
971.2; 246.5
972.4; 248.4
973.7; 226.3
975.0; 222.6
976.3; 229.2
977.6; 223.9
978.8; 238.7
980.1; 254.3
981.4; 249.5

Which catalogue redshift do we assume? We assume 0.20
